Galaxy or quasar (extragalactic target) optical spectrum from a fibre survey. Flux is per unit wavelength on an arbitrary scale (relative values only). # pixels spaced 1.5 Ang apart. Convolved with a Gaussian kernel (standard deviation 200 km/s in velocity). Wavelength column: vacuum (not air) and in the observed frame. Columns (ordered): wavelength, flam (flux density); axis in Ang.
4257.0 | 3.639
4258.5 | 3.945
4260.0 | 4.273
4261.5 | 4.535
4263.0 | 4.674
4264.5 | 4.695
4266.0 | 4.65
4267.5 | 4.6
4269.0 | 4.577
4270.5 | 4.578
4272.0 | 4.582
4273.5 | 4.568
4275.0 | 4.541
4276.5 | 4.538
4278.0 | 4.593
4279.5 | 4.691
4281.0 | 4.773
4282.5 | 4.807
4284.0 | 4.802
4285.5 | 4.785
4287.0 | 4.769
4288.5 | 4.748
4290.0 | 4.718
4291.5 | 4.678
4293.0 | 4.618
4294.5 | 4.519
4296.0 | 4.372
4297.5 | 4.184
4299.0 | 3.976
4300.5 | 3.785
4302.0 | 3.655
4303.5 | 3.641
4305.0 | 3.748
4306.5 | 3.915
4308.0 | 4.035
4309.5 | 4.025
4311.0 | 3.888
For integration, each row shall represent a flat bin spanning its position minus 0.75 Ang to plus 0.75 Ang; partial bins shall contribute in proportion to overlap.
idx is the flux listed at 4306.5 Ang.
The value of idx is 3.915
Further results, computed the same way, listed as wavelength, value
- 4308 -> 4.035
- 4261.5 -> 4.535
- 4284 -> 4.802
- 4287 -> 4.769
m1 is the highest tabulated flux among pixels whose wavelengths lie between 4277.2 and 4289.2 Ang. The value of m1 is 4.807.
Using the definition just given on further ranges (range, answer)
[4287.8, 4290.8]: 4.748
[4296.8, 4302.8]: 4.184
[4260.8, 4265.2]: 4.695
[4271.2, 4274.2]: 4.582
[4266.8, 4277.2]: 4.6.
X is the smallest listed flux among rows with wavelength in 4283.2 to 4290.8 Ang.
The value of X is 4.718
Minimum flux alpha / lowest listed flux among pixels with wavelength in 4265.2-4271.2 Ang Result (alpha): 4.577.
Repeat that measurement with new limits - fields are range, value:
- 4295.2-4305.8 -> 3.641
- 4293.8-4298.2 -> 4.184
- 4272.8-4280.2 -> 4.538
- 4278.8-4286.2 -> 4.691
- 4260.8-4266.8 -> 4.535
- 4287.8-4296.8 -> 4.372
